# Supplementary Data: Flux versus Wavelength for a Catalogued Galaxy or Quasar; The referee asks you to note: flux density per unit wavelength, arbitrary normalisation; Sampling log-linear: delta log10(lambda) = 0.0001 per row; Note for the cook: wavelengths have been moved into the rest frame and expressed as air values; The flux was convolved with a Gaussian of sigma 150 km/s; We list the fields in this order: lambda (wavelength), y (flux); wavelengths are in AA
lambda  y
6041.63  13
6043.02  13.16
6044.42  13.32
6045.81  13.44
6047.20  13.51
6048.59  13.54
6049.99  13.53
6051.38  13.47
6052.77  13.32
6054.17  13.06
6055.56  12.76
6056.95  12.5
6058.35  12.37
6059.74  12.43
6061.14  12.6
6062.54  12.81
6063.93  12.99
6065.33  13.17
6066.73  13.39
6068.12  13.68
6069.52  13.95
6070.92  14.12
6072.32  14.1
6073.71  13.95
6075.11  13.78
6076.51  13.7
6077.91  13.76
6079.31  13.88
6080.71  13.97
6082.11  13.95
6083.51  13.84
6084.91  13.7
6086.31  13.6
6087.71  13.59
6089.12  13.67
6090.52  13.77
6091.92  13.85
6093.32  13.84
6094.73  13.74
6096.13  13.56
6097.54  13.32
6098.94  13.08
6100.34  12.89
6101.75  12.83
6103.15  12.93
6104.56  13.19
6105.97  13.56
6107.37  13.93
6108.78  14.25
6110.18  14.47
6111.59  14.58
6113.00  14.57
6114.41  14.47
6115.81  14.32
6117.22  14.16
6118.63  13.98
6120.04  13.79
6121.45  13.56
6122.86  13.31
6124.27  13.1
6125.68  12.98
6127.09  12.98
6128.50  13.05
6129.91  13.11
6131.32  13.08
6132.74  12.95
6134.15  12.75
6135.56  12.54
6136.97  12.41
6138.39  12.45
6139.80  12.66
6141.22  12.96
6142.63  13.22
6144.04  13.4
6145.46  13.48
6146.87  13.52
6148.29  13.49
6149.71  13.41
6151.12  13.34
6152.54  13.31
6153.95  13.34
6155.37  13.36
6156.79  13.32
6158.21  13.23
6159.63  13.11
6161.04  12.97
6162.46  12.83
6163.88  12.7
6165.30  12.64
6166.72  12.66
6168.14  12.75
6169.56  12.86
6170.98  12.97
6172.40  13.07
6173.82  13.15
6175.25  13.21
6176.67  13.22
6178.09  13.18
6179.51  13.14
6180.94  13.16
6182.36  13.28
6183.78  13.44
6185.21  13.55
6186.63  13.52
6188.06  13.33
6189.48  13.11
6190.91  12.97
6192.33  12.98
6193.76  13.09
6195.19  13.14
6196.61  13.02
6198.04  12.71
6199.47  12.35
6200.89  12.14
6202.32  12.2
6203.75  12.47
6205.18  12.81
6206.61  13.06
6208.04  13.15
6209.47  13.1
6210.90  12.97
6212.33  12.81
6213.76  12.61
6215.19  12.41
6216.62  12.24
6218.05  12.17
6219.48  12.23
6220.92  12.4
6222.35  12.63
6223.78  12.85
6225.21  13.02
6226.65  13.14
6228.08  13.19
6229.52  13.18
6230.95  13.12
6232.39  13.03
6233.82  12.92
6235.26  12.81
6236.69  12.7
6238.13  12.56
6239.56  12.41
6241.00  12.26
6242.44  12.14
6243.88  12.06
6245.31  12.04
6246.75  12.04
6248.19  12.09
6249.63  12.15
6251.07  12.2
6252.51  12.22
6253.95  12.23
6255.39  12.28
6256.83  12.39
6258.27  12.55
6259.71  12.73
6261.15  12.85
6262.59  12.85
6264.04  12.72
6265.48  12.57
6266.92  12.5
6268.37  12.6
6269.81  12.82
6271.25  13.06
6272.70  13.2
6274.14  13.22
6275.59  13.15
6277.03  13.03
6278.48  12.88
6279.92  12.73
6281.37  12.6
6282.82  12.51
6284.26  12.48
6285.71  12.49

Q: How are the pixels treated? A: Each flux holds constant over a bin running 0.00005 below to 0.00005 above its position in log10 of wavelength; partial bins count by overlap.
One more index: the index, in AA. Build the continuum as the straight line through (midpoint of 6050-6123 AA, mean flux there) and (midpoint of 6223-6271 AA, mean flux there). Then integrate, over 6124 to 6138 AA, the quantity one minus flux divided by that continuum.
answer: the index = 0.5 AA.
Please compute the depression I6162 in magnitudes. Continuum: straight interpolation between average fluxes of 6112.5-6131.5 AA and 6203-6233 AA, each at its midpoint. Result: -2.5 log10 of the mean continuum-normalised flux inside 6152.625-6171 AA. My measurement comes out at 0.023 mag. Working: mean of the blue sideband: 13.6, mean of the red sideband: 12.8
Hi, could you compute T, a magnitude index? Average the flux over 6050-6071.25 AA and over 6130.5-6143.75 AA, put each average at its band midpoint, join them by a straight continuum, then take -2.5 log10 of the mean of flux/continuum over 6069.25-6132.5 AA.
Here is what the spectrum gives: -0.06 mag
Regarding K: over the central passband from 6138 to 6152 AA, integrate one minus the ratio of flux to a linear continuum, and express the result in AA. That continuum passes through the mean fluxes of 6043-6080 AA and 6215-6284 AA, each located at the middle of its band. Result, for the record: -0.2 AA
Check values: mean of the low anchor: 13.3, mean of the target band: 13.2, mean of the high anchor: 12.6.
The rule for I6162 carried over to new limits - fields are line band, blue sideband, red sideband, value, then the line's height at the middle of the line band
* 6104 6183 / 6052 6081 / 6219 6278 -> -0.02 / 13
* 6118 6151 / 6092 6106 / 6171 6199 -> 0.01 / 13.2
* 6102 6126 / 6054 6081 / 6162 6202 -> -0.05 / 13.2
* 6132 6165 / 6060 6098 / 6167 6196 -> 0.02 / 13.3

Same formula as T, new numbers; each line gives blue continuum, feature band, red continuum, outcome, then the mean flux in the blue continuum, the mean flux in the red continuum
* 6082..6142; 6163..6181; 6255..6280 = 0.02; 13.5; 12.8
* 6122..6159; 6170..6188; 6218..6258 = -0.03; 13.1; 12.5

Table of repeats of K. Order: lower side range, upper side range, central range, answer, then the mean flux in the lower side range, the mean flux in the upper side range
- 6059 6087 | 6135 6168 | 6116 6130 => -0.22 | 13.6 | 13.1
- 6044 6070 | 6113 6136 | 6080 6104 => -0.44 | 13.1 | 13.4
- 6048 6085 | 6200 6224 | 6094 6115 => -0.78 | 13.4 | 12.6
